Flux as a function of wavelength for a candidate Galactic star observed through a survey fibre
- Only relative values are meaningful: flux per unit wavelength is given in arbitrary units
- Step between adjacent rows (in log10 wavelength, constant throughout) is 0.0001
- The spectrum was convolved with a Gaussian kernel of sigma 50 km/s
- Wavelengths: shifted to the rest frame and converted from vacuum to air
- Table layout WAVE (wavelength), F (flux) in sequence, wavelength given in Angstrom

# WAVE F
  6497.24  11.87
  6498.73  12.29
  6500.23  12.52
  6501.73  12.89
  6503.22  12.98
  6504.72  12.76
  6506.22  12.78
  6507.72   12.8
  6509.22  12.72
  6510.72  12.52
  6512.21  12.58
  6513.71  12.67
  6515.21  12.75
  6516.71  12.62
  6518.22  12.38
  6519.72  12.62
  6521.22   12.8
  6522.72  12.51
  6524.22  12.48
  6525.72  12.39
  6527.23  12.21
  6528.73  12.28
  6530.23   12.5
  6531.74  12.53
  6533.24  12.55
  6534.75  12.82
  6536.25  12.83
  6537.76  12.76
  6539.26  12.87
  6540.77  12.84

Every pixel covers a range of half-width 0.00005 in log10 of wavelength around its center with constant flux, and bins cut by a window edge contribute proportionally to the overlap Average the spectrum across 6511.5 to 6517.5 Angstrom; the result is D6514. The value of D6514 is 12.6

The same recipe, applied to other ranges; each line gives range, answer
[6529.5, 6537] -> 12.6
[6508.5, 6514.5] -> 12.6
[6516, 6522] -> 12.6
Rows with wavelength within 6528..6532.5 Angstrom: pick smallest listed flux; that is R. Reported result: 12.28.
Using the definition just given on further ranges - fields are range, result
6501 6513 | 12.52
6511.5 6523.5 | 12.38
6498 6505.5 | 12.29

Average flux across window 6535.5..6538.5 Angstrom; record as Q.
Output 12.8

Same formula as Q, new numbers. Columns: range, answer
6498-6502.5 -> 12.6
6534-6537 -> 12.8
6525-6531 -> 12.3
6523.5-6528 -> 12.4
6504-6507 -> 12.8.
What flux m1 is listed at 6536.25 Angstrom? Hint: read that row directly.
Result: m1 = 12.83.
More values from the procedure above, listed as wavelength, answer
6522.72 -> 12.51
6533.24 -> 12.55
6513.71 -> 12.67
